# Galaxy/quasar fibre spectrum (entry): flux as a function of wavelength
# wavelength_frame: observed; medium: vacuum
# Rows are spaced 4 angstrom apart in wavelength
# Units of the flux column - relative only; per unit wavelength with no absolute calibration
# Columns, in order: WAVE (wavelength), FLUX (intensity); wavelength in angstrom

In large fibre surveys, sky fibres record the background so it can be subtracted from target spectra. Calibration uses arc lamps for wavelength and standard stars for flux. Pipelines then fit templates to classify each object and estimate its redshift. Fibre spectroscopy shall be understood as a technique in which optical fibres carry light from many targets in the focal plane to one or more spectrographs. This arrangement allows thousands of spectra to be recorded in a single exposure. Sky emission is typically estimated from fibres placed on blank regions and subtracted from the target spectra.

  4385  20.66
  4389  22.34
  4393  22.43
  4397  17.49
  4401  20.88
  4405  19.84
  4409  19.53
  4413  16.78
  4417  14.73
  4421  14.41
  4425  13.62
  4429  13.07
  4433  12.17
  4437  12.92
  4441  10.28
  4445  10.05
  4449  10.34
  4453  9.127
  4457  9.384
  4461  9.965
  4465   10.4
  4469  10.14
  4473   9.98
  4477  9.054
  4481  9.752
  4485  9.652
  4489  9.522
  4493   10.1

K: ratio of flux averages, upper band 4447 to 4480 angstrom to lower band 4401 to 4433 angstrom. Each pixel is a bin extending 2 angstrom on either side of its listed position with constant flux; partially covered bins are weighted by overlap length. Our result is 0.61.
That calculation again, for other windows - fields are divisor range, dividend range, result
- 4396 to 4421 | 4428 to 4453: 0.63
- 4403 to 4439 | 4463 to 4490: 0.64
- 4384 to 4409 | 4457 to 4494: 0.48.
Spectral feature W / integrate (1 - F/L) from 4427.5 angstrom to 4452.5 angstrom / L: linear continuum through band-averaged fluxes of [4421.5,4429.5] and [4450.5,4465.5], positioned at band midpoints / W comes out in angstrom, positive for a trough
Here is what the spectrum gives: 1.2 angstrom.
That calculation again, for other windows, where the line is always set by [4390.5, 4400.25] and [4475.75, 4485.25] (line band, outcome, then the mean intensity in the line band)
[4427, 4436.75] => 1.8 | 12.7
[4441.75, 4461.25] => 4.9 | 9.79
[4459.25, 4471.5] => 1.3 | 10.2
